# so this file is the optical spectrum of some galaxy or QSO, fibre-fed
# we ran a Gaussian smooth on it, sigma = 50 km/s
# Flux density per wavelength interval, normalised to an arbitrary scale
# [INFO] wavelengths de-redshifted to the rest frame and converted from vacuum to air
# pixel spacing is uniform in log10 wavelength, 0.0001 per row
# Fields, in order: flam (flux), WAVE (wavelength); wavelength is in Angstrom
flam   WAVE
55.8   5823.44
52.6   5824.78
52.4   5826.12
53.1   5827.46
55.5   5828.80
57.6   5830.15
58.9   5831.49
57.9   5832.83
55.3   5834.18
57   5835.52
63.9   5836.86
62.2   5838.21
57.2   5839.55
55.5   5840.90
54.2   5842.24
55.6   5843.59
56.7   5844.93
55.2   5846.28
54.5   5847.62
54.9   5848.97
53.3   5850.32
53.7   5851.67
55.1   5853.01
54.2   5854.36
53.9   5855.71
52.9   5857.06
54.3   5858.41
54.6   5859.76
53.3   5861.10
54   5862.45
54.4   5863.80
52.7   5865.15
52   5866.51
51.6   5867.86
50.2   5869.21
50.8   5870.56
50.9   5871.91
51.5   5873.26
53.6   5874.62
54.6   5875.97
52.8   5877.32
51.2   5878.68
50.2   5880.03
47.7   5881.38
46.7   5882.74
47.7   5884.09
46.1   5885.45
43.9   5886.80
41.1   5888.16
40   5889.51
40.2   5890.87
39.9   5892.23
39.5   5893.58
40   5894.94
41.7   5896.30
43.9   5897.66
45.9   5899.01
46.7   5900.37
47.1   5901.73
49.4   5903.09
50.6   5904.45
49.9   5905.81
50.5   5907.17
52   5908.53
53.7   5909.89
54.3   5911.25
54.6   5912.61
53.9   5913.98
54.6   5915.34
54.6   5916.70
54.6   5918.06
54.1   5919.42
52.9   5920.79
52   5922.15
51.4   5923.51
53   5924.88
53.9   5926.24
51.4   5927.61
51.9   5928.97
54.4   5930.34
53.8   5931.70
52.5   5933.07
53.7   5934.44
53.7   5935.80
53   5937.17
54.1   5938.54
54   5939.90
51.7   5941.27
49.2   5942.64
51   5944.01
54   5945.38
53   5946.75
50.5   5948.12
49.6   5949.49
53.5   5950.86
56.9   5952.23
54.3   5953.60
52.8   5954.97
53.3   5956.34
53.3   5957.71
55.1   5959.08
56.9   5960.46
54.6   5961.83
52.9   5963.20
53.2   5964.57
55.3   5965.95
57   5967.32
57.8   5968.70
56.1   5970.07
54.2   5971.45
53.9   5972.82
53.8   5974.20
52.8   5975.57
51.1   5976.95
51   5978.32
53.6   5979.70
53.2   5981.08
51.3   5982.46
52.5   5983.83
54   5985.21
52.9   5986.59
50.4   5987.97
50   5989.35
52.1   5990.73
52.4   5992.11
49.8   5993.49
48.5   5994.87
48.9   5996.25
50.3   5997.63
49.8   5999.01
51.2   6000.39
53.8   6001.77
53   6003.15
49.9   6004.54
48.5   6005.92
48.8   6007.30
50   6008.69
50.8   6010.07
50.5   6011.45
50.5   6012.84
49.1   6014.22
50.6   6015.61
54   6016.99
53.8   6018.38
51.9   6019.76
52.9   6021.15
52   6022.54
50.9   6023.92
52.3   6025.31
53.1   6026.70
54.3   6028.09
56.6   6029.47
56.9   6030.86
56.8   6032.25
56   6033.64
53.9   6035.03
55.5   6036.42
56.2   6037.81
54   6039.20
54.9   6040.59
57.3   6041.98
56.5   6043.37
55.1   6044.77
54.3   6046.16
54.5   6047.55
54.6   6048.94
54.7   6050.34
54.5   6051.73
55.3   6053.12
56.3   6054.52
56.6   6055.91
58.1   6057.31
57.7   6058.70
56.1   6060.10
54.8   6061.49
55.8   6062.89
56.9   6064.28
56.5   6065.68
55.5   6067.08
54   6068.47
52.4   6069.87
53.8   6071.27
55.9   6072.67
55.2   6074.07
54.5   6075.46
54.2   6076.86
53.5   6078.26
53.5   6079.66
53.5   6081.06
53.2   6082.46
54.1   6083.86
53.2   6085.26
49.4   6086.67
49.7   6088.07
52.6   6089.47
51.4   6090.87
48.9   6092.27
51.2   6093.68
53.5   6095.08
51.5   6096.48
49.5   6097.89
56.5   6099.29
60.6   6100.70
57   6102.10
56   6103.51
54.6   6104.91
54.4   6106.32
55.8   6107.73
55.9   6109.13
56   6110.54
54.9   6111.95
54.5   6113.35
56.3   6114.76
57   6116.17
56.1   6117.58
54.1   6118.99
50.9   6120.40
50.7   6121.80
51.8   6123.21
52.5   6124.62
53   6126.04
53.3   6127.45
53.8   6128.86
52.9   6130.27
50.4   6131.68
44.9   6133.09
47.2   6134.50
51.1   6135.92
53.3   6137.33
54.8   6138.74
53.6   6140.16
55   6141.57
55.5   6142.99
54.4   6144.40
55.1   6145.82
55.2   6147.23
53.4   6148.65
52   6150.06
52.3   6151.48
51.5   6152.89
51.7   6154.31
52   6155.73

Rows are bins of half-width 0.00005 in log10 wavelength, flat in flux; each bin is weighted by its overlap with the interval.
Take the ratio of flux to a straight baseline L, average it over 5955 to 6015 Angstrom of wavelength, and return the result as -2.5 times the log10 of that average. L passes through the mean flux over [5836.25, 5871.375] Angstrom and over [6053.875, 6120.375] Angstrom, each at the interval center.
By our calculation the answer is 0.05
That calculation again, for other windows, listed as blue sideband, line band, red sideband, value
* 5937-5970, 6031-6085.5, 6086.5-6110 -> -0.03 mag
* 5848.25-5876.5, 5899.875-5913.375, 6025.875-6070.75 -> 0.06 mag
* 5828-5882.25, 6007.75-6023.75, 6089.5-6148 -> 0.05 mag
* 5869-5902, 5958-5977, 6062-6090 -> -0.10 mag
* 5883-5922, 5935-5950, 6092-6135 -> -0.07 mag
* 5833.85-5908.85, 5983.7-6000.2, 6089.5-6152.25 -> 0.03 mag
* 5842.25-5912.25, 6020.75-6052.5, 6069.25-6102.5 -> -0.04 mag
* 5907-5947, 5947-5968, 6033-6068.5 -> 0.00 mag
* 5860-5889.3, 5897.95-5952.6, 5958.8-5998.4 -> -0.01 mag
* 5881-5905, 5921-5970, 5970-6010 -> -0.11 mag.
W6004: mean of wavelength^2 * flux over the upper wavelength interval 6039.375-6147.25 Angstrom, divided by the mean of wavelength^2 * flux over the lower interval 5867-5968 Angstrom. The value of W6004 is 1.1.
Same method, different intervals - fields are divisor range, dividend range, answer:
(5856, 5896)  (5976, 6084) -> 1.15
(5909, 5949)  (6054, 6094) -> 1.07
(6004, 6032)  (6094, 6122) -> 1.09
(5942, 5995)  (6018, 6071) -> 1.06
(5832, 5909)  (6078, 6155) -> 1.13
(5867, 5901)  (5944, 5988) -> 1.18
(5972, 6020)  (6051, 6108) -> 1.09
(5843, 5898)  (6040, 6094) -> 1.16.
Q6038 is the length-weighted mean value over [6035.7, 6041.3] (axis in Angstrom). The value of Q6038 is 55.2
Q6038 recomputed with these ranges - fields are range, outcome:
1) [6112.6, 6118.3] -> 56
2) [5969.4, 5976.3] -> 54.1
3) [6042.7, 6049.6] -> 55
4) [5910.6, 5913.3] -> 54.3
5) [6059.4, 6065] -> 55.9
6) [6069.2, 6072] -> 53.1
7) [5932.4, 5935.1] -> 53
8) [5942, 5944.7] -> 50.1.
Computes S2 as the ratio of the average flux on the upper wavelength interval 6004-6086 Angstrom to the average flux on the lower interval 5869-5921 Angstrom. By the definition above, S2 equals 1.11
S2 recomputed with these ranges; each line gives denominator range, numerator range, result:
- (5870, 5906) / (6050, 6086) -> 1.18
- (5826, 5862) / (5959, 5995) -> 0.96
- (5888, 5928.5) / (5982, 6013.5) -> 1.04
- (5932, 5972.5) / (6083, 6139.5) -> 0.99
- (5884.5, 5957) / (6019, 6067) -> 1.09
